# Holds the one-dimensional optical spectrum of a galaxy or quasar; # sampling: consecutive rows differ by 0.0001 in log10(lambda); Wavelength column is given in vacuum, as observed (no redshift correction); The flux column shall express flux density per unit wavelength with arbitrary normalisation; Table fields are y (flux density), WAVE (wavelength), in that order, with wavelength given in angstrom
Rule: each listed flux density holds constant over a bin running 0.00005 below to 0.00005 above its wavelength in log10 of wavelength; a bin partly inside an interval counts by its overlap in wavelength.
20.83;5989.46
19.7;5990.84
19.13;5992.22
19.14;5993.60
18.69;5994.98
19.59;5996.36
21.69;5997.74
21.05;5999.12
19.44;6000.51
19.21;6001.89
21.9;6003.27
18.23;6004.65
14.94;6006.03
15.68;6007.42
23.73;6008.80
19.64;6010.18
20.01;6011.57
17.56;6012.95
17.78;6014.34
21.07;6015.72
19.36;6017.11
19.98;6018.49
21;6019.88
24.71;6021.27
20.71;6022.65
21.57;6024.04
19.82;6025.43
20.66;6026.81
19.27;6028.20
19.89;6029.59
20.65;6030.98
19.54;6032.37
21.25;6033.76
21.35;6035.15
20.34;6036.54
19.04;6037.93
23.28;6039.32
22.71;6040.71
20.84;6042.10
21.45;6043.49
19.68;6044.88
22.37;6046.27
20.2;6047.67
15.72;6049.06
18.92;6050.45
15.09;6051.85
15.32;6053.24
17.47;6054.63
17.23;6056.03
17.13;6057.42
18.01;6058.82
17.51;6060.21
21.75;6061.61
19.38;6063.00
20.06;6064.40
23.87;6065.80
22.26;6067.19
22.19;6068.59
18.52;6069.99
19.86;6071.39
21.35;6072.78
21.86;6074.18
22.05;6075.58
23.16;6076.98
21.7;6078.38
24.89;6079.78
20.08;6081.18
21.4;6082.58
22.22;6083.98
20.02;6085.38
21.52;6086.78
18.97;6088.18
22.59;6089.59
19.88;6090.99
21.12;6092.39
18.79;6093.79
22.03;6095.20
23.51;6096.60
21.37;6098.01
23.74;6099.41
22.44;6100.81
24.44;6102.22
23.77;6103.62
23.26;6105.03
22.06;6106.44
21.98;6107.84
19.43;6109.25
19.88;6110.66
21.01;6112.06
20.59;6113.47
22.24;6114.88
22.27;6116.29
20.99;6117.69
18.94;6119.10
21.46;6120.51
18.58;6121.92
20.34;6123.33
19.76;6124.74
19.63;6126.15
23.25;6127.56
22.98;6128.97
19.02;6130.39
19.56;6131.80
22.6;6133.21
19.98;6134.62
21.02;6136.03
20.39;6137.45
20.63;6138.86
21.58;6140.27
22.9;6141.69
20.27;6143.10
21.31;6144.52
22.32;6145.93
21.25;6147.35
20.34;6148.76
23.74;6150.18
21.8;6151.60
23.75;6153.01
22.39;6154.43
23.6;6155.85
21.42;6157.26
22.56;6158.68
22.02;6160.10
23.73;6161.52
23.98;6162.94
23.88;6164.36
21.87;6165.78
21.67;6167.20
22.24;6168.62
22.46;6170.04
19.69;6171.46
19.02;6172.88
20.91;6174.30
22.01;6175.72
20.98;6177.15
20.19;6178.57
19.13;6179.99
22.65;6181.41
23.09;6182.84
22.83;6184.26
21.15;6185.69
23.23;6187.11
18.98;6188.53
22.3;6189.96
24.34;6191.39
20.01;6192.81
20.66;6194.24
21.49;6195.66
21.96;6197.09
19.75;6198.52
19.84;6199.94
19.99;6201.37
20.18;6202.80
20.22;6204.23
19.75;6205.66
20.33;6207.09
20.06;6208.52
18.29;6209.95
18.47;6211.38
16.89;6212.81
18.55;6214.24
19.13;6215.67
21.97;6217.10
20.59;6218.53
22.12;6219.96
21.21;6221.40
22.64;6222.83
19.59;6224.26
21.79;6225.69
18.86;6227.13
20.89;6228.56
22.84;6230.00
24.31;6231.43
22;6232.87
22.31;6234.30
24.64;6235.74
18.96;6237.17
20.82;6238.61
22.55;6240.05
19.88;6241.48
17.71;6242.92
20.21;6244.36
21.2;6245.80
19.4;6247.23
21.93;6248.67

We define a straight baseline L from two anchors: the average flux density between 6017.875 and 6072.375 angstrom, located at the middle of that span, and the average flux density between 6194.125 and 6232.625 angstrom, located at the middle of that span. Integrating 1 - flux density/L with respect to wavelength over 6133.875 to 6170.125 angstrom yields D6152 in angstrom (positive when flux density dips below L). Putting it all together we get -3.1 angstrom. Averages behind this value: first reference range 20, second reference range 20.5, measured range 22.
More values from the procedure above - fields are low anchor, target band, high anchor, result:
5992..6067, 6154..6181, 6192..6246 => -1.87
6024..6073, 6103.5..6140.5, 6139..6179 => 0.45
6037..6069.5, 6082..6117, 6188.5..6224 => -3.10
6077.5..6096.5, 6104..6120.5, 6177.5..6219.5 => -0.08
